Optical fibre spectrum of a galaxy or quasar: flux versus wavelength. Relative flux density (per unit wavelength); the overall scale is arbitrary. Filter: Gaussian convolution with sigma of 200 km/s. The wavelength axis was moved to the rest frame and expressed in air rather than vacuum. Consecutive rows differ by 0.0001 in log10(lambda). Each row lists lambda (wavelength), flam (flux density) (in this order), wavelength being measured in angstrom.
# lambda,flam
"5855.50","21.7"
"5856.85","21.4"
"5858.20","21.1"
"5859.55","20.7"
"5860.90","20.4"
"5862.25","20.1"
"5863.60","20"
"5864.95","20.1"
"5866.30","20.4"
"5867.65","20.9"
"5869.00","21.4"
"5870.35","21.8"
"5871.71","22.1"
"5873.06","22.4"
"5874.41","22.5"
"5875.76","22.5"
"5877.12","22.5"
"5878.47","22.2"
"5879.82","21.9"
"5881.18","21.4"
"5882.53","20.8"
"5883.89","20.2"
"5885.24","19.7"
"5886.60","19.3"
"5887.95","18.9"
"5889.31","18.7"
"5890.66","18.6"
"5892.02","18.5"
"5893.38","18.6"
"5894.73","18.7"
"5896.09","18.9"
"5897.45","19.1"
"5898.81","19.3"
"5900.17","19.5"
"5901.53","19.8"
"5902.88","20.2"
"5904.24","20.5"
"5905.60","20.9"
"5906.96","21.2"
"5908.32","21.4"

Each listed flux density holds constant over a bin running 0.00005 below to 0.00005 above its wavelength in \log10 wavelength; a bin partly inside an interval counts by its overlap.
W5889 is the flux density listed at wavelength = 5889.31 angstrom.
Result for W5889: 18.7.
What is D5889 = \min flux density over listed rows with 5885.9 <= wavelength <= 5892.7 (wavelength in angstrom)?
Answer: 18.5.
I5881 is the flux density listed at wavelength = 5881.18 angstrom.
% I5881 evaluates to 21.4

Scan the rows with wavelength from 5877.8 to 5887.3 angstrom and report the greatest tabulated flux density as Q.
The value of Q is 22.2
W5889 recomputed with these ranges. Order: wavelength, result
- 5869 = 21.4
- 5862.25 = 20.1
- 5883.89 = 20.2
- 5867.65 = 20.9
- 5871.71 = 22.1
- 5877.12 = 22.5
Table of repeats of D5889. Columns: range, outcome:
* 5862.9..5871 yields 20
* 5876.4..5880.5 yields 21.9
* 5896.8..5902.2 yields 19.1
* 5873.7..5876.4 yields 22.5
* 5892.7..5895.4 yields 18.6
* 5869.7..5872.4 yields 21.8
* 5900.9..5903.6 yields 19.8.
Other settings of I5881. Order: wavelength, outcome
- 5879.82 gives 21.9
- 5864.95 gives 20.1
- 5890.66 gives 18.6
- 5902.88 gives 20.2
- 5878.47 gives 22.2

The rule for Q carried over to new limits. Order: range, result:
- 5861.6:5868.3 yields 20.9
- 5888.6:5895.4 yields 18.7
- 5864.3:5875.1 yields 22.5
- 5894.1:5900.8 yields 19.5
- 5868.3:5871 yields 21.8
